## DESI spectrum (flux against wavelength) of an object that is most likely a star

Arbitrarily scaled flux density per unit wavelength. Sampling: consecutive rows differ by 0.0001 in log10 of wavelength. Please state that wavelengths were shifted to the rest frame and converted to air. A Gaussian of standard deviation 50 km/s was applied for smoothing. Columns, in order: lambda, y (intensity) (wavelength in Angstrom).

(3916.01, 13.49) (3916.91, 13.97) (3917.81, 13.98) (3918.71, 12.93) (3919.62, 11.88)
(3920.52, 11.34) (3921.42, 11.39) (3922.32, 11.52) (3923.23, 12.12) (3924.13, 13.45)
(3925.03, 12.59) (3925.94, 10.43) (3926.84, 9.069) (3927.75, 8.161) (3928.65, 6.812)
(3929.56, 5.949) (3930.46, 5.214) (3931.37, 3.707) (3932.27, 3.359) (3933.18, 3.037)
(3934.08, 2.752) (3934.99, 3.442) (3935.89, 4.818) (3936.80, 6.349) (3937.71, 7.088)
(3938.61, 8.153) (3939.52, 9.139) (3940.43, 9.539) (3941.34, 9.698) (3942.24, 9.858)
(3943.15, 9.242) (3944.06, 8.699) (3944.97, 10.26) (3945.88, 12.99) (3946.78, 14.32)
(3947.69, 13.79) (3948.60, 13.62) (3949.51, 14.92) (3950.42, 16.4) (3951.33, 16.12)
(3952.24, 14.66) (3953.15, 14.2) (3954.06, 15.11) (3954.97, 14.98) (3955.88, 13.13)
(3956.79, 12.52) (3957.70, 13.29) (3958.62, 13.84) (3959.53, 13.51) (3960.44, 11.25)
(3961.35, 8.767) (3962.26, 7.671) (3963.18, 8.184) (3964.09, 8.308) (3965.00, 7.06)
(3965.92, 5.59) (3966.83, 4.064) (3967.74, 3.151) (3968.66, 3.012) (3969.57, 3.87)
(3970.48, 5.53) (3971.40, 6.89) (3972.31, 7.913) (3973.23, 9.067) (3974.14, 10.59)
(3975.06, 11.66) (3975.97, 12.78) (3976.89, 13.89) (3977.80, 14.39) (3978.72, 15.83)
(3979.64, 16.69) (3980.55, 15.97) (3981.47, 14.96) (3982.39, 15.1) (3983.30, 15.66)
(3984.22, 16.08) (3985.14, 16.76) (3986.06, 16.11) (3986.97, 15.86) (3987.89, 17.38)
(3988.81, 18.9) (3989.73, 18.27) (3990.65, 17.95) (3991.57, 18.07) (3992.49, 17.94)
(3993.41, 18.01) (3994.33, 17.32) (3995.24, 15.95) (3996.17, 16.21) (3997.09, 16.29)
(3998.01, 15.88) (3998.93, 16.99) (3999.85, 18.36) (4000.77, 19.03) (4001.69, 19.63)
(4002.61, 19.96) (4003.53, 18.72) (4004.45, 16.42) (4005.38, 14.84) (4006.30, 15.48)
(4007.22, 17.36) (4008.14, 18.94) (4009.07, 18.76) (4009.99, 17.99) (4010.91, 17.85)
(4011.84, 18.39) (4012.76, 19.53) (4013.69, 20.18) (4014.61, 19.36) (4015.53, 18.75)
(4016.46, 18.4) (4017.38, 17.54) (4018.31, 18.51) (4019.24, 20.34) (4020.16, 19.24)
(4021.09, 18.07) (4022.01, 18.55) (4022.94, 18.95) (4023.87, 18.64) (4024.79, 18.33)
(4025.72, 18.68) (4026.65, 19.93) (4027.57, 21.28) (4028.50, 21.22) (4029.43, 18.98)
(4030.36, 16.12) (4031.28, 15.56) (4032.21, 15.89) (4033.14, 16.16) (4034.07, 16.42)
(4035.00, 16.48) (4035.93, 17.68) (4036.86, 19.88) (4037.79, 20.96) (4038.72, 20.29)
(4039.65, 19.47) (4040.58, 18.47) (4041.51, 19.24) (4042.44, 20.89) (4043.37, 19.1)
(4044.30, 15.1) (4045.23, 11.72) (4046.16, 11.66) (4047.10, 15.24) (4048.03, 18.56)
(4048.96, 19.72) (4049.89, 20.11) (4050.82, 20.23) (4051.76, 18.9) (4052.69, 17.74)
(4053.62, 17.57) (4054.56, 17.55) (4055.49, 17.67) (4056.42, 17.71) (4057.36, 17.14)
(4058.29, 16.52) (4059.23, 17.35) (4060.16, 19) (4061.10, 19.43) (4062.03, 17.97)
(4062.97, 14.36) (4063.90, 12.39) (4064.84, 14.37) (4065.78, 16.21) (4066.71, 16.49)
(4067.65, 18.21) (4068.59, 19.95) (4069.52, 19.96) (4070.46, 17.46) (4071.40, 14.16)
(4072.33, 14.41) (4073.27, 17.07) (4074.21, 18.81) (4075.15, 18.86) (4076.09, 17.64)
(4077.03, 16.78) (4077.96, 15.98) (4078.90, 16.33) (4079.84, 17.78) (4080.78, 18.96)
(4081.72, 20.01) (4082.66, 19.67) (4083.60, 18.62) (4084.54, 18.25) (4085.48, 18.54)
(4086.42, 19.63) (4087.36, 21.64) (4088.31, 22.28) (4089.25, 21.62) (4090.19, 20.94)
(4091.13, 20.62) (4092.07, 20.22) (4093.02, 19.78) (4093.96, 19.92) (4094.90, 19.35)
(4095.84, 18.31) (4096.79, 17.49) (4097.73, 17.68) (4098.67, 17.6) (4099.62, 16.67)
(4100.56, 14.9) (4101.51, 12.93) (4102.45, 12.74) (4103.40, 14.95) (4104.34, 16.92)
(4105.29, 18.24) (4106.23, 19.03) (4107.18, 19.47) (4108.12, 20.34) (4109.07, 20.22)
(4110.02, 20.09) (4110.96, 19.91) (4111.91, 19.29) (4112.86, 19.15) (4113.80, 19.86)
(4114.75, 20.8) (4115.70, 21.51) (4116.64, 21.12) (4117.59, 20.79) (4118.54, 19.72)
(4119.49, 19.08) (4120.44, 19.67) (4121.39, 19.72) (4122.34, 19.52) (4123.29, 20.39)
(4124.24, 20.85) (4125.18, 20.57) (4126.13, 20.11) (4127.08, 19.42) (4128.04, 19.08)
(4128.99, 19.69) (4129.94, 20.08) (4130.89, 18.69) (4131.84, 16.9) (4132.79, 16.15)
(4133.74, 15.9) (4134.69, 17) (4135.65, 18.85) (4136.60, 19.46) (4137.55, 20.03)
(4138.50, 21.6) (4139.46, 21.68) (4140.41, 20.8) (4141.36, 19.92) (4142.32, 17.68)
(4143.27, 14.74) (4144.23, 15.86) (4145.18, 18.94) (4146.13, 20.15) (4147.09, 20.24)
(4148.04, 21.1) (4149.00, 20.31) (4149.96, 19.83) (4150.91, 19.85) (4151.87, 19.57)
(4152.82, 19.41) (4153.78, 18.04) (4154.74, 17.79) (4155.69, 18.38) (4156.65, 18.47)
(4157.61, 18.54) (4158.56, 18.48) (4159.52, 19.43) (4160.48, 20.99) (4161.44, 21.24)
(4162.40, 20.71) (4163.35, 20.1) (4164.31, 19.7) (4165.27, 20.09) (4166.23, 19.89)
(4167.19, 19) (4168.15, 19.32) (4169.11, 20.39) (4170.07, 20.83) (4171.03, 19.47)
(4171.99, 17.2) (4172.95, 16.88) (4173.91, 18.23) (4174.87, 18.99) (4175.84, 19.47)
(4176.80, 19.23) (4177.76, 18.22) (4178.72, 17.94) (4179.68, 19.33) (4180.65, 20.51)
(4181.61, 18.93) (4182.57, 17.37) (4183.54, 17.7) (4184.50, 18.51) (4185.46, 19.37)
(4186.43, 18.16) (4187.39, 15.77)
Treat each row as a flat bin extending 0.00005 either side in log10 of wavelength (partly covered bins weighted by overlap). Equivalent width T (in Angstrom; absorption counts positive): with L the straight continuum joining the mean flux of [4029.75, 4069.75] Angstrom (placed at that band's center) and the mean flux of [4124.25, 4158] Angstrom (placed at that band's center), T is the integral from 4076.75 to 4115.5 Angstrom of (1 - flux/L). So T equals -0.8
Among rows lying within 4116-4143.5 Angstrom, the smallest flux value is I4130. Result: 14.74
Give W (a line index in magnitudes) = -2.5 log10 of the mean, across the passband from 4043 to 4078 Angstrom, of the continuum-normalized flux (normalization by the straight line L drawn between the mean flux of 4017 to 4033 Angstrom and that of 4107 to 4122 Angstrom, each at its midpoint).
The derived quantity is 0.12 mag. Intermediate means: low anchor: 18.5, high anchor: 20.1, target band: 17.1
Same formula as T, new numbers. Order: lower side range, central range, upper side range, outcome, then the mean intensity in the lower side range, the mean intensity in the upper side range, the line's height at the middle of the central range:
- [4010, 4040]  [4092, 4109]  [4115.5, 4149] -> 1.4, 18.6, 19.3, 19.1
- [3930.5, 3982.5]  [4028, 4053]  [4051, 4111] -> -4.0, 10.1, 18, 15.4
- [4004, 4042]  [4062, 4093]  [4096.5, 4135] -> 0.7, 18.4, 18.7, 18.5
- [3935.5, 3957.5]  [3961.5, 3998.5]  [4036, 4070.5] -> 2.7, 11.7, 17.7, 13.6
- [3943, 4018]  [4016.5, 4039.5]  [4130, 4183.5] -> -4.3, 14.3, 19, 15.6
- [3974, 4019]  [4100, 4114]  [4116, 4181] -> 0.6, 17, 19.3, 18.7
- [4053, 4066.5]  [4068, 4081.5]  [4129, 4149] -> -0.2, 16.8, 18.8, 17.2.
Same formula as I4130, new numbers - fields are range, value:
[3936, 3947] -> 6.349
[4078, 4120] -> 12.74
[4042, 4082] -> 11.66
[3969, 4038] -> 3.87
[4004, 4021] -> 14.84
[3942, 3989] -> 3.012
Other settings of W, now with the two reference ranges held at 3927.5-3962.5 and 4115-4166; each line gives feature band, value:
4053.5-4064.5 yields -0.10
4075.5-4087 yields -0.10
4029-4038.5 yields -0.22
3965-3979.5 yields 0.30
